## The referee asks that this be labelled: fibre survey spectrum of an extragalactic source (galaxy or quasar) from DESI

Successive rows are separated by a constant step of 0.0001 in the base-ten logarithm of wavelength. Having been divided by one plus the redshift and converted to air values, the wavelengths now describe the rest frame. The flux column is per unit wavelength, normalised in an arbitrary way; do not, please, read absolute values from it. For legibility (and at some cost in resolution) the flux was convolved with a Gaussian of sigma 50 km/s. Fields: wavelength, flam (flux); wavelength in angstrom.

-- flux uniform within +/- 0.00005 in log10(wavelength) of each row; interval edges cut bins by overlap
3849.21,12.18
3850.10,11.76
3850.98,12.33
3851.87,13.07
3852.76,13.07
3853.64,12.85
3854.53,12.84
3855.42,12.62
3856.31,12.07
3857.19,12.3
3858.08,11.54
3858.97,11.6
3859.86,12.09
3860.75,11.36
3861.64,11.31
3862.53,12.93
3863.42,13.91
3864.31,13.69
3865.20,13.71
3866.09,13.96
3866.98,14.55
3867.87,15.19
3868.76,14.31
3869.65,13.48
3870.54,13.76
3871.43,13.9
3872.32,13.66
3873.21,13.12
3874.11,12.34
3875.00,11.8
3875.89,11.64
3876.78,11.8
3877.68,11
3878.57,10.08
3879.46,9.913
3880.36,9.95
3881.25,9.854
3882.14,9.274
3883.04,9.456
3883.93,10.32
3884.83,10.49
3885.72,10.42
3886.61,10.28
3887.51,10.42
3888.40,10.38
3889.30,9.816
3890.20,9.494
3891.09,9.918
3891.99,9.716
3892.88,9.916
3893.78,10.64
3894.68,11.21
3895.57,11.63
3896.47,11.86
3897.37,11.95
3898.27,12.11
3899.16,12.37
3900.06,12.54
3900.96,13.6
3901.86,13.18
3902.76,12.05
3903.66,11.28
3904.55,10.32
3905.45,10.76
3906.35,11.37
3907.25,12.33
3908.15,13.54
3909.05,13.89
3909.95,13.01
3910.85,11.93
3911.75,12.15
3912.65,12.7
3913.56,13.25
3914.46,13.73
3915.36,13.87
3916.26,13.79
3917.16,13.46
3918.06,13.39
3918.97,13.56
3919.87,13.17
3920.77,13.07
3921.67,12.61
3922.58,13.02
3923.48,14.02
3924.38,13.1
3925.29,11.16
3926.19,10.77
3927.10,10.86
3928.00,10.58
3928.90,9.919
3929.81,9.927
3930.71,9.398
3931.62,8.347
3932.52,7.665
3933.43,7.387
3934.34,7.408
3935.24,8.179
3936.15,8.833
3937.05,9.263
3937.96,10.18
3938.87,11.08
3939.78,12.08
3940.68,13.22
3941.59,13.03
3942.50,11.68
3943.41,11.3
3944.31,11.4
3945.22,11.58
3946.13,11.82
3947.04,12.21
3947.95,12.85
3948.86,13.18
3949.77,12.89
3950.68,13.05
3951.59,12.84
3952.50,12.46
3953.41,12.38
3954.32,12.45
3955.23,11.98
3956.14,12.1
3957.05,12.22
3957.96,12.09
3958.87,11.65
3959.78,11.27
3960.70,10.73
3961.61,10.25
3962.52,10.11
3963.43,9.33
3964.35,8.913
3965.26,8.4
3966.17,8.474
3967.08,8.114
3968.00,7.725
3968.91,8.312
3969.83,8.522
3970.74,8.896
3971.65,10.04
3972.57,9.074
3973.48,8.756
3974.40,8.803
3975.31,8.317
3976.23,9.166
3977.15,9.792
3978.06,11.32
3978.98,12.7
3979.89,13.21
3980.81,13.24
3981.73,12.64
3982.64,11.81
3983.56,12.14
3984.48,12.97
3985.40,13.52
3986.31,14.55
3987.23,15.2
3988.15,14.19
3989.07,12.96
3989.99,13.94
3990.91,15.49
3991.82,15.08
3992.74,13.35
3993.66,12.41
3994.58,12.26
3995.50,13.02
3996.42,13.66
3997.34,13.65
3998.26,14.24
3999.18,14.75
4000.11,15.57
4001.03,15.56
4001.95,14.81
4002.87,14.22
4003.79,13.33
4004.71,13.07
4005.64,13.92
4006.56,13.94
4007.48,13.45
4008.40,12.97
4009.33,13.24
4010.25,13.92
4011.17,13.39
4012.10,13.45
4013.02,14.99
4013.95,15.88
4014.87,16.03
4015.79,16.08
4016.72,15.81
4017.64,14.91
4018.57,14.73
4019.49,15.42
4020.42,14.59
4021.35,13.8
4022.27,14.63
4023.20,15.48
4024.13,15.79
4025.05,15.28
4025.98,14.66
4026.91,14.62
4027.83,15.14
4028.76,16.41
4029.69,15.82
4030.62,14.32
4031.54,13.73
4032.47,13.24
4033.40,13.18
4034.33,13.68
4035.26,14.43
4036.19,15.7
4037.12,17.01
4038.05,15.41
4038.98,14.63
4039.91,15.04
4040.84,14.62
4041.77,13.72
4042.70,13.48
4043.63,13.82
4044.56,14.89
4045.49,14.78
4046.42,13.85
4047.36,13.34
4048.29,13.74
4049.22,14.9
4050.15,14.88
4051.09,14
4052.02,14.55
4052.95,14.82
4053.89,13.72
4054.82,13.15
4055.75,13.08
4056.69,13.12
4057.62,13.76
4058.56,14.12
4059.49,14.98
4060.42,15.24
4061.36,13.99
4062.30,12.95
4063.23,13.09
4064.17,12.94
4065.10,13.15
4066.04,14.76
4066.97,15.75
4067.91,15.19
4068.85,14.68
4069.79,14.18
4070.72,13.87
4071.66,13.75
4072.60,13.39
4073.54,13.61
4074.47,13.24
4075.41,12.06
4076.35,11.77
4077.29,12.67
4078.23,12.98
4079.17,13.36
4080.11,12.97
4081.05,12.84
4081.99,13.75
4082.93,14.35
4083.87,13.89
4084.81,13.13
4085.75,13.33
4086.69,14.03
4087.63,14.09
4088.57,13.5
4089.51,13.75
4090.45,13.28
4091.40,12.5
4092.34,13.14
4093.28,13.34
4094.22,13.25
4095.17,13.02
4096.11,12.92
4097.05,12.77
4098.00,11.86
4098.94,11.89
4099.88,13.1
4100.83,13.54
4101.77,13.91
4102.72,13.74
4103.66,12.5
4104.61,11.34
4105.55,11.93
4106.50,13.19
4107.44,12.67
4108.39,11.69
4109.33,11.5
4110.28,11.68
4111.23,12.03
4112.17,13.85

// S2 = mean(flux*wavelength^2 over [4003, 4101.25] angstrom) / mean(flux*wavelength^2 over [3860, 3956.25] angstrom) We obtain 1.3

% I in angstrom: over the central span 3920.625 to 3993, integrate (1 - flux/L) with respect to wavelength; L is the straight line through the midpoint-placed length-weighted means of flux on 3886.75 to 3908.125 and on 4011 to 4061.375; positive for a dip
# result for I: 8.4 angstrom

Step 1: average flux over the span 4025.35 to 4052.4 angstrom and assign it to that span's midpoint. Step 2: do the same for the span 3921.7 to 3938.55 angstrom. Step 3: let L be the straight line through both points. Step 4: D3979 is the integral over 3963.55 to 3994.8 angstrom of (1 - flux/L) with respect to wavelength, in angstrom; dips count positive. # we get 2.2 angstrom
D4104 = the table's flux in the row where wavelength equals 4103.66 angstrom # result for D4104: 12.5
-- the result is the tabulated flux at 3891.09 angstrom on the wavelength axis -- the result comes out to 9.918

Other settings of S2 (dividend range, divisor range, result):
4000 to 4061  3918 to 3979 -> 1.40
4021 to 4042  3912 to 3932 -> 1.29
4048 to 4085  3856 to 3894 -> 1.30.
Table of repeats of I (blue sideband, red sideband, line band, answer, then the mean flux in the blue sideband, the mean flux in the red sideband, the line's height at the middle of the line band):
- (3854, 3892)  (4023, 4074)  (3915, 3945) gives 3.29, 11.8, 14.3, 12.6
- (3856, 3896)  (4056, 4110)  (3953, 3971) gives 3.11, 11.6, 13.3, 12.3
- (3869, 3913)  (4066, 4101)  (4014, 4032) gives -3.30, 11.5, 13.4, 12.8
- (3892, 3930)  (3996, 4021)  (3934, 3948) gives 2.08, 12.2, 14.4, 12.9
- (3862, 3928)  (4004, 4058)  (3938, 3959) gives 1.28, 12.1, 14.4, 13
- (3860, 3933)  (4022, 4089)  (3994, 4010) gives -0.60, 11.9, 14.1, 13.3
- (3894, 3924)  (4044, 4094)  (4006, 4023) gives -1.49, 12.6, 13.7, 13.4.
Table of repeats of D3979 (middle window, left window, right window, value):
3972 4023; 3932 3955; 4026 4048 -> -1.0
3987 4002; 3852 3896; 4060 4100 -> -1.6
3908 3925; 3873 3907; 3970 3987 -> -3.3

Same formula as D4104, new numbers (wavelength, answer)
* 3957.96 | 12.09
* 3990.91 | 15.49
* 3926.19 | 10.77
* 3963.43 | 9.33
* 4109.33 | 11.5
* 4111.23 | 12.03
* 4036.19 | 15.7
